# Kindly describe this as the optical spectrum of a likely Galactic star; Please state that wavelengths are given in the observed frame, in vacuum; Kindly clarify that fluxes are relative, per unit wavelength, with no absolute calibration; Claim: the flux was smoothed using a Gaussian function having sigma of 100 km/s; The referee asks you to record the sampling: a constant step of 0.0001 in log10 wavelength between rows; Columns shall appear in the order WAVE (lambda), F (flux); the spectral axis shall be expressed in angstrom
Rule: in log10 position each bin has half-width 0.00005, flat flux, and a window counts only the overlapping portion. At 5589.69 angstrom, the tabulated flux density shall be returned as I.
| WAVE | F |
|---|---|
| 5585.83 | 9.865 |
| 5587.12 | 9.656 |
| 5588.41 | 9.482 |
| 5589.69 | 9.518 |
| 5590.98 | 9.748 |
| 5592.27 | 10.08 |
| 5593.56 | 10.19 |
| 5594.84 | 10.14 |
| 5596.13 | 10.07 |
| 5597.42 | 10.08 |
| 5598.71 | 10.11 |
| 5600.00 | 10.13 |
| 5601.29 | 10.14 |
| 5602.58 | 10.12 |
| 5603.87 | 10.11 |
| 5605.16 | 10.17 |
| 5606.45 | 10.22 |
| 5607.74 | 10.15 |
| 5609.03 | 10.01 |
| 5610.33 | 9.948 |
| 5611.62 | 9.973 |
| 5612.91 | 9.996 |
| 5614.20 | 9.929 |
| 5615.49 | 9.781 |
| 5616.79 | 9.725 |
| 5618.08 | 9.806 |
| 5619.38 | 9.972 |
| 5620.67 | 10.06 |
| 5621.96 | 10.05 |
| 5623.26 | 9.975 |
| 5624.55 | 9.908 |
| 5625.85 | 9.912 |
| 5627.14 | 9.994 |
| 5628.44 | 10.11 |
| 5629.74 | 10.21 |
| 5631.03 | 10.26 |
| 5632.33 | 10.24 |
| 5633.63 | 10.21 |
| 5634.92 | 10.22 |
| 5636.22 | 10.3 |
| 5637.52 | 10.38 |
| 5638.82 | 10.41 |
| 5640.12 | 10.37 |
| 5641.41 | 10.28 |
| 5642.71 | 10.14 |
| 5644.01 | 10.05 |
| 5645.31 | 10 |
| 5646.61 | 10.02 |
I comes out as 9.518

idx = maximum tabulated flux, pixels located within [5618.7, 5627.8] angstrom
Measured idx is 10.06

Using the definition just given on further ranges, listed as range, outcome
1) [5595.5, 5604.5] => 10.14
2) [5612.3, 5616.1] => 9.996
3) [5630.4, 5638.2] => 10.38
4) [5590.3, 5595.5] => 10.19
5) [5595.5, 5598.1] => 10.08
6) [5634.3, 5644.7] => 10.41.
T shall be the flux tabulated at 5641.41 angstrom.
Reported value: 10.28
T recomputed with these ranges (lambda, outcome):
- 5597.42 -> 10.08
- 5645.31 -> 10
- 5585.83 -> 9.865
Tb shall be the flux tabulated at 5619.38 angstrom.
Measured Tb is 9.972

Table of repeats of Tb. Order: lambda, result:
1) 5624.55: 9.908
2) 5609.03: 10.01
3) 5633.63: 10.21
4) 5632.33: 10.24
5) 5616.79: 9.725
